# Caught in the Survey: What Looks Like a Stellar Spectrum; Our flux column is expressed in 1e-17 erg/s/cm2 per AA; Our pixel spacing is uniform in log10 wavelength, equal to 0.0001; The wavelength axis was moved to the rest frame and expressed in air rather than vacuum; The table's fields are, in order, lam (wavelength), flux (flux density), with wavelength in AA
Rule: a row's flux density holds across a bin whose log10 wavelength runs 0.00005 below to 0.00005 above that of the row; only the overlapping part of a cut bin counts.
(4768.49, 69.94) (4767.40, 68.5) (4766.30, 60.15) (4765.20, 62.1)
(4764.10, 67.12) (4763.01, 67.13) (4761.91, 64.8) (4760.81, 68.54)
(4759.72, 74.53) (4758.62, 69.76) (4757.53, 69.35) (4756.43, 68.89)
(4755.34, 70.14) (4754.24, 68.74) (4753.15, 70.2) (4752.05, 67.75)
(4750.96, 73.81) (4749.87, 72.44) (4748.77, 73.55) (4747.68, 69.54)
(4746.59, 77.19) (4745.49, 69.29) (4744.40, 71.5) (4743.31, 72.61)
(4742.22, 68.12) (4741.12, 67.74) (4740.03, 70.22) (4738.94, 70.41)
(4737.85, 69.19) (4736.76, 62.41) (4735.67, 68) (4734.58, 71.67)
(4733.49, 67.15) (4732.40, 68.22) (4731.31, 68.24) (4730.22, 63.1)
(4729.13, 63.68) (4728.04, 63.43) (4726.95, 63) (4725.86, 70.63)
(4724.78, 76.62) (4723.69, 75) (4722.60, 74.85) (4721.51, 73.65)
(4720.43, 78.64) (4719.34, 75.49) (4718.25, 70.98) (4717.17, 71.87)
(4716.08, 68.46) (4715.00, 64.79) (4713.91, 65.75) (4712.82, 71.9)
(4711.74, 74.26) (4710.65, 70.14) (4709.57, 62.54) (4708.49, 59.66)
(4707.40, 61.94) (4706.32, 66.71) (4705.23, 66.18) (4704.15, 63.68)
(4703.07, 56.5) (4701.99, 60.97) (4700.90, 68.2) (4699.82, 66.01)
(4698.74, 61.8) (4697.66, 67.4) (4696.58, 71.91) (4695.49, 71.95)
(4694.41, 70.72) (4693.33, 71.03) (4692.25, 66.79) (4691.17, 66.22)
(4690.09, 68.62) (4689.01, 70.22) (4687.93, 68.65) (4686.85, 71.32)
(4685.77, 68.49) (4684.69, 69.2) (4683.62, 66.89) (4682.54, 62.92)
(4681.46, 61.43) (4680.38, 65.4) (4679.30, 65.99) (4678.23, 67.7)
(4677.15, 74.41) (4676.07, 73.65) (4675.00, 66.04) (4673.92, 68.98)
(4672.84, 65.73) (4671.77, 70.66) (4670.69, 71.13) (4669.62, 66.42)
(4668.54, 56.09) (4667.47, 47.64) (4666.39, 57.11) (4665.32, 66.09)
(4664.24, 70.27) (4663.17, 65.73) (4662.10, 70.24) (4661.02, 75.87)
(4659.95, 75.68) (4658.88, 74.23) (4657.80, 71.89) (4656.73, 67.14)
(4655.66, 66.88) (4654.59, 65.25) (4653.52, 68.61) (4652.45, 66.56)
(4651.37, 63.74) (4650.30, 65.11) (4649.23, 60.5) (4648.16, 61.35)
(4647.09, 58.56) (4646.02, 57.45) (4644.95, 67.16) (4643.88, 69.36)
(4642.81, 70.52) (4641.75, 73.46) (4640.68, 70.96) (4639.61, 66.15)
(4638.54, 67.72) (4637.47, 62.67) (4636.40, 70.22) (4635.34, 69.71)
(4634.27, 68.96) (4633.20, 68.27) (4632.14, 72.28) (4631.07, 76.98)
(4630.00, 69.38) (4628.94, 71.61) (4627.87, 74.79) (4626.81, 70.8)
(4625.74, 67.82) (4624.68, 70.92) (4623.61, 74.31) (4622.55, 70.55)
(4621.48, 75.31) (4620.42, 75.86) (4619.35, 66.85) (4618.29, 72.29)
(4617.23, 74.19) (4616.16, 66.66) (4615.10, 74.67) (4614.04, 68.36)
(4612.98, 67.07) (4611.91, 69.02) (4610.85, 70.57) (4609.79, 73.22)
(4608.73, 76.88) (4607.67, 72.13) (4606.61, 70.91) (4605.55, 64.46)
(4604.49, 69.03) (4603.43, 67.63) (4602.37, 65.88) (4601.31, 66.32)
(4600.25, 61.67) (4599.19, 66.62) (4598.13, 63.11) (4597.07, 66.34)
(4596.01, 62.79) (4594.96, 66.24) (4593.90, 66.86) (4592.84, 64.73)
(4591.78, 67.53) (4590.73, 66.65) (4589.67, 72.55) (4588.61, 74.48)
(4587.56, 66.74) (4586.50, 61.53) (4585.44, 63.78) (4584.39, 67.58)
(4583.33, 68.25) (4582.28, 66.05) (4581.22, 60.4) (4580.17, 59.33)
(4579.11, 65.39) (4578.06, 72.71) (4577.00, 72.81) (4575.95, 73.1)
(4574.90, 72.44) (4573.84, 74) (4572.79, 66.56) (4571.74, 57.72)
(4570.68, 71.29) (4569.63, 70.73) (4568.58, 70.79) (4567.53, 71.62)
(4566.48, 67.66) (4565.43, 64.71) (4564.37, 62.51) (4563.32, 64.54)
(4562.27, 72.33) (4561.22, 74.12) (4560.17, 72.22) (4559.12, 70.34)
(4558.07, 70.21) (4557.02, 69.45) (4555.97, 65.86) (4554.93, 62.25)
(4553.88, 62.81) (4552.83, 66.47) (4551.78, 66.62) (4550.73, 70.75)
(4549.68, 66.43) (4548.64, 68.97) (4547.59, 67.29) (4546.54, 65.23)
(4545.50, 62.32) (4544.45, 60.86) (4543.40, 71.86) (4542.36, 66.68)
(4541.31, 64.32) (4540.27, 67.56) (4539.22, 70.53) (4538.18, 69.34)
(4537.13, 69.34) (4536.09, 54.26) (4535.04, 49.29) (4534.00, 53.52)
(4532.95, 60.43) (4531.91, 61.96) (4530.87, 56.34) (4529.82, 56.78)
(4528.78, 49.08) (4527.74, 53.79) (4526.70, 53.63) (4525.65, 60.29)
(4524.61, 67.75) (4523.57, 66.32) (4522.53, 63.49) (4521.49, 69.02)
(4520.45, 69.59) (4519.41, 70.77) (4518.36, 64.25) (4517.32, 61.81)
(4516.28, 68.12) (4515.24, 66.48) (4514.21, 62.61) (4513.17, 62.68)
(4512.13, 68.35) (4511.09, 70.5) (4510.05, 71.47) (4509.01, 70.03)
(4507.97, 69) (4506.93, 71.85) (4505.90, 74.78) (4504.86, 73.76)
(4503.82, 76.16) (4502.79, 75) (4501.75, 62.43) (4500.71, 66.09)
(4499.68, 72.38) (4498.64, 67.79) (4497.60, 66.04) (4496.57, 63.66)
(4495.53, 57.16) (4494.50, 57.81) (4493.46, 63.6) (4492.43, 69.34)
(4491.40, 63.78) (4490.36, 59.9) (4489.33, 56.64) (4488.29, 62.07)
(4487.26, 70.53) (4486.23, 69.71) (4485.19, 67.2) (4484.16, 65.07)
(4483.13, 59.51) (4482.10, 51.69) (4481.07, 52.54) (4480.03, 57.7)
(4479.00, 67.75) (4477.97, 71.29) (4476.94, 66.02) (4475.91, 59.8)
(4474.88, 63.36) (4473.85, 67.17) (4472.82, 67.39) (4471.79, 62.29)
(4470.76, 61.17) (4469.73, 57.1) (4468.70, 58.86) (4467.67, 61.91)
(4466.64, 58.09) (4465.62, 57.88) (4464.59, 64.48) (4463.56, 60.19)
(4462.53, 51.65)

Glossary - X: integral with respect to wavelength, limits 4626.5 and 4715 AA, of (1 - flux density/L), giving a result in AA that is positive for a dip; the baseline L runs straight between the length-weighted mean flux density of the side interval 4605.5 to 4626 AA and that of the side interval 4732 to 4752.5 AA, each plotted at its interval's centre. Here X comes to 4.4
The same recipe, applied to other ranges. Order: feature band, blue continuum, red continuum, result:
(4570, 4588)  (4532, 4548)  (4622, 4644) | -0.2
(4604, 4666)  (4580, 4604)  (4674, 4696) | -2.1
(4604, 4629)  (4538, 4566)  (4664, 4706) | -1.6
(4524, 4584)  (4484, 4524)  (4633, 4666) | 1.6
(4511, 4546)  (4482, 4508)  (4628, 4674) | 1.8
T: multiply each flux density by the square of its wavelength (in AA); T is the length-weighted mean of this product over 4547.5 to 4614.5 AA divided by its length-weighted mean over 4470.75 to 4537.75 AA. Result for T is 1.1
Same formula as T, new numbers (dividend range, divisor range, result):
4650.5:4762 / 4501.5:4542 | 1.14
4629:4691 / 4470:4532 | 1.12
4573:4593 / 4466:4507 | 1.10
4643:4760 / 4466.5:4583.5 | 1.12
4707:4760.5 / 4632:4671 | 1.08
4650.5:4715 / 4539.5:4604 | 1.05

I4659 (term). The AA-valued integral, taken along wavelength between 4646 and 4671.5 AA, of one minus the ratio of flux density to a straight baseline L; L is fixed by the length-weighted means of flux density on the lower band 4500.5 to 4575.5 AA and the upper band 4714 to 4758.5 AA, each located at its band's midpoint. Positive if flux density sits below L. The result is 1.1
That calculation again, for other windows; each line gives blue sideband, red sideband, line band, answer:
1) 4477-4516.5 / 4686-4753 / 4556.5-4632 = -2.1 AA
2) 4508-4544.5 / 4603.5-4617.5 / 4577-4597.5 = 0.6 AA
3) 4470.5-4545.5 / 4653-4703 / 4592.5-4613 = -0.5 AA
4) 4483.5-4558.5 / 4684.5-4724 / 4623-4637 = -0.9 AA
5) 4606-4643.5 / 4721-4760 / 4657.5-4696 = 1.4 AA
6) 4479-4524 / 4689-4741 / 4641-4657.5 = 0.4 AA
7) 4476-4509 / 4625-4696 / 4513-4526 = 0.0 AA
